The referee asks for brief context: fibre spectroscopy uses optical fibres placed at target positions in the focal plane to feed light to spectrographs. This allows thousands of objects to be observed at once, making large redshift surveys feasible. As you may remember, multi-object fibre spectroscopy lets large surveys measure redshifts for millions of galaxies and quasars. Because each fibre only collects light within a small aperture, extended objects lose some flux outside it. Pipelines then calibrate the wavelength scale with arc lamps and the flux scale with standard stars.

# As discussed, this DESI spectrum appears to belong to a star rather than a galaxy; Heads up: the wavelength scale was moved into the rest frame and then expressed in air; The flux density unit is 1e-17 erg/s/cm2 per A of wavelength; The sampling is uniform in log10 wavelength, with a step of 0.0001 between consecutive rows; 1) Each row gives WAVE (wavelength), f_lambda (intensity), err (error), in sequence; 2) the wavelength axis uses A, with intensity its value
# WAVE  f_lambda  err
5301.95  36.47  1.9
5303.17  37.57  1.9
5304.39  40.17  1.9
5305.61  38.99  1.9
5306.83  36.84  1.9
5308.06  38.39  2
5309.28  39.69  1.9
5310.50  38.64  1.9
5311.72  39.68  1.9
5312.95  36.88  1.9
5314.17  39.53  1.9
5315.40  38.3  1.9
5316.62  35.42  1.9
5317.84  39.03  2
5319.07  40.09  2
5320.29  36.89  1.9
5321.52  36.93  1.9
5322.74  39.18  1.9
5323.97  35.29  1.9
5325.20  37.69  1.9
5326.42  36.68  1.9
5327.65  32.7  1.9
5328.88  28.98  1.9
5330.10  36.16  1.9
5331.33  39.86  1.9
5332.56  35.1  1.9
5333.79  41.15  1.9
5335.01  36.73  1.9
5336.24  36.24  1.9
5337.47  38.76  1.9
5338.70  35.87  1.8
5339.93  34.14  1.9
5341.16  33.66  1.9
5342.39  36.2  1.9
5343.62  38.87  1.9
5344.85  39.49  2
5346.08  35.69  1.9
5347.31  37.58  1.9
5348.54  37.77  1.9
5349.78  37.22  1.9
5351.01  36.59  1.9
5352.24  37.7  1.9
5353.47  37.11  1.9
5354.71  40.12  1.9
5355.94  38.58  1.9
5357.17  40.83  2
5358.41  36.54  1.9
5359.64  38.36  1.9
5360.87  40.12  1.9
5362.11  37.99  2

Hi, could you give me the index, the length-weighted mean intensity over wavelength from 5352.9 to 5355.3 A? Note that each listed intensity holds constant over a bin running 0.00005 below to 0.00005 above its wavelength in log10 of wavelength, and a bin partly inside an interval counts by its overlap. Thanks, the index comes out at 38.5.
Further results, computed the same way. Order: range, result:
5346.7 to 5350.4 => 37.5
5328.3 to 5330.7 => 32.7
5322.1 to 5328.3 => 36.3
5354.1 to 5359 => 39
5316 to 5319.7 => 38.3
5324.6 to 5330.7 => 34.5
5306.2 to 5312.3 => 38.7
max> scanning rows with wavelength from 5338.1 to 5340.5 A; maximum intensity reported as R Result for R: 35.87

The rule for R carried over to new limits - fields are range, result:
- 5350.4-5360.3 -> 40.83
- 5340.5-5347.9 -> 39.49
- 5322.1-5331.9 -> 39.86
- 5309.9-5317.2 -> 39.68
